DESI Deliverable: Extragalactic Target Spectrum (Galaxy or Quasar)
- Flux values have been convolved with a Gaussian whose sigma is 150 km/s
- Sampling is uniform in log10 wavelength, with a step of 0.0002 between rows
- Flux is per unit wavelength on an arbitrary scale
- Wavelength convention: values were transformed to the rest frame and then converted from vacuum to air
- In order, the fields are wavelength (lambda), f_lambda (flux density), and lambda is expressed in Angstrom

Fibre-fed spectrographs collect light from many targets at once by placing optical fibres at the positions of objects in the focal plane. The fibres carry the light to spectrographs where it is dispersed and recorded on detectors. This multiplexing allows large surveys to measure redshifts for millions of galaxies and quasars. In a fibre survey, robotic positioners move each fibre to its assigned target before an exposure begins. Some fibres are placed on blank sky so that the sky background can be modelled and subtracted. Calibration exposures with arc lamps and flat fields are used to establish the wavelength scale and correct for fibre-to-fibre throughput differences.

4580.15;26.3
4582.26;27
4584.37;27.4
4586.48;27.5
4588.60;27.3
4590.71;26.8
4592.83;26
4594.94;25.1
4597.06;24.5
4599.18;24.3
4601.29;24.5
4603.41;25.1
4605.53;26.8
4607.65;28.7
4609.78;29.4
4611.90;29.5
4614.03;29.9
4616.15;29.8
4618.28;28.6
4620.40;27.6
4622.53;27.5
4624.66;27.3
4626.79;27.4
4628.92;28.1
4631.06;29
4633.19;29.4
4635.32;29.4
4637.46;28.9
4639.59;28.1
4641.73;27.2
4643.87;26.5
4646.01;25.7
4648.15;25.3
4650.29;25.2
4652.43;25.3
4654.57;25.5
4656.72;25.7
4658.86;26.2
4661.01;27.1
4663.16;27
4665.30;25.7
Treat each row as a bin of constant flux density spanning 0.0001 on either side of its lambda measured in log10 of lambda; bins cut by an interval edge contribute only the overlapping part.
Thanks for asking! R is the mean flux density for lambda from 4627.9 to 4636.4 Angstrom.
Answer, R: 29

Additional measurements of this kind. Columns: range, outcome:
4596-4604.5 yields 24.6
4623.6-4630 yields 27.6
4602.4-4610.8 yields 27.5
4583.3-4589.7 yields 27.4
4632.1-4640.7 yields 29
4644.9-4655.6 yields 25.4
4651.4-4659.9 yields 25.7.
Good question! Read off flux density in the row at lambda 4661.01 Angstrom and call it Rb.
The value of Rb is 27.1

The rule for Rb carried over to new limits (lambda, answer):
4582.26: 27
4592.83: 26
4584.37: 27.4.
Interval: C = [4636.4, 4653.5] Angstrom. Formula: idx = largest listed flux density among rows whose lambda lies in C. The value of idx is 28.9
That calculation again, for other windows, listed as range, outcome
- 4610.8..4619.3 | 29.9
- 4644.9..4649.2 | 25.7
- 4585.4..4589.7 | 27.5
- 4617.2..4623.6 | 28.6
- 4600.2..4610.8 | 29.4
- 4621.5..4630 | 28.1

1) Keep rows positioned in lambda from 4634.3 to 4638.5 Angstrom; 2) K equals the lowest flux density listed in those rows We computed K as 28.9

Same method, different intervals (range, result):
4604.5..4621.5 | 26.8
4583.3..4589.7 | 27.3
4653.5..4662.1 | 25.5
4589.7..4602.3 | 24.3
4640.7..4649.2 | 25.3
